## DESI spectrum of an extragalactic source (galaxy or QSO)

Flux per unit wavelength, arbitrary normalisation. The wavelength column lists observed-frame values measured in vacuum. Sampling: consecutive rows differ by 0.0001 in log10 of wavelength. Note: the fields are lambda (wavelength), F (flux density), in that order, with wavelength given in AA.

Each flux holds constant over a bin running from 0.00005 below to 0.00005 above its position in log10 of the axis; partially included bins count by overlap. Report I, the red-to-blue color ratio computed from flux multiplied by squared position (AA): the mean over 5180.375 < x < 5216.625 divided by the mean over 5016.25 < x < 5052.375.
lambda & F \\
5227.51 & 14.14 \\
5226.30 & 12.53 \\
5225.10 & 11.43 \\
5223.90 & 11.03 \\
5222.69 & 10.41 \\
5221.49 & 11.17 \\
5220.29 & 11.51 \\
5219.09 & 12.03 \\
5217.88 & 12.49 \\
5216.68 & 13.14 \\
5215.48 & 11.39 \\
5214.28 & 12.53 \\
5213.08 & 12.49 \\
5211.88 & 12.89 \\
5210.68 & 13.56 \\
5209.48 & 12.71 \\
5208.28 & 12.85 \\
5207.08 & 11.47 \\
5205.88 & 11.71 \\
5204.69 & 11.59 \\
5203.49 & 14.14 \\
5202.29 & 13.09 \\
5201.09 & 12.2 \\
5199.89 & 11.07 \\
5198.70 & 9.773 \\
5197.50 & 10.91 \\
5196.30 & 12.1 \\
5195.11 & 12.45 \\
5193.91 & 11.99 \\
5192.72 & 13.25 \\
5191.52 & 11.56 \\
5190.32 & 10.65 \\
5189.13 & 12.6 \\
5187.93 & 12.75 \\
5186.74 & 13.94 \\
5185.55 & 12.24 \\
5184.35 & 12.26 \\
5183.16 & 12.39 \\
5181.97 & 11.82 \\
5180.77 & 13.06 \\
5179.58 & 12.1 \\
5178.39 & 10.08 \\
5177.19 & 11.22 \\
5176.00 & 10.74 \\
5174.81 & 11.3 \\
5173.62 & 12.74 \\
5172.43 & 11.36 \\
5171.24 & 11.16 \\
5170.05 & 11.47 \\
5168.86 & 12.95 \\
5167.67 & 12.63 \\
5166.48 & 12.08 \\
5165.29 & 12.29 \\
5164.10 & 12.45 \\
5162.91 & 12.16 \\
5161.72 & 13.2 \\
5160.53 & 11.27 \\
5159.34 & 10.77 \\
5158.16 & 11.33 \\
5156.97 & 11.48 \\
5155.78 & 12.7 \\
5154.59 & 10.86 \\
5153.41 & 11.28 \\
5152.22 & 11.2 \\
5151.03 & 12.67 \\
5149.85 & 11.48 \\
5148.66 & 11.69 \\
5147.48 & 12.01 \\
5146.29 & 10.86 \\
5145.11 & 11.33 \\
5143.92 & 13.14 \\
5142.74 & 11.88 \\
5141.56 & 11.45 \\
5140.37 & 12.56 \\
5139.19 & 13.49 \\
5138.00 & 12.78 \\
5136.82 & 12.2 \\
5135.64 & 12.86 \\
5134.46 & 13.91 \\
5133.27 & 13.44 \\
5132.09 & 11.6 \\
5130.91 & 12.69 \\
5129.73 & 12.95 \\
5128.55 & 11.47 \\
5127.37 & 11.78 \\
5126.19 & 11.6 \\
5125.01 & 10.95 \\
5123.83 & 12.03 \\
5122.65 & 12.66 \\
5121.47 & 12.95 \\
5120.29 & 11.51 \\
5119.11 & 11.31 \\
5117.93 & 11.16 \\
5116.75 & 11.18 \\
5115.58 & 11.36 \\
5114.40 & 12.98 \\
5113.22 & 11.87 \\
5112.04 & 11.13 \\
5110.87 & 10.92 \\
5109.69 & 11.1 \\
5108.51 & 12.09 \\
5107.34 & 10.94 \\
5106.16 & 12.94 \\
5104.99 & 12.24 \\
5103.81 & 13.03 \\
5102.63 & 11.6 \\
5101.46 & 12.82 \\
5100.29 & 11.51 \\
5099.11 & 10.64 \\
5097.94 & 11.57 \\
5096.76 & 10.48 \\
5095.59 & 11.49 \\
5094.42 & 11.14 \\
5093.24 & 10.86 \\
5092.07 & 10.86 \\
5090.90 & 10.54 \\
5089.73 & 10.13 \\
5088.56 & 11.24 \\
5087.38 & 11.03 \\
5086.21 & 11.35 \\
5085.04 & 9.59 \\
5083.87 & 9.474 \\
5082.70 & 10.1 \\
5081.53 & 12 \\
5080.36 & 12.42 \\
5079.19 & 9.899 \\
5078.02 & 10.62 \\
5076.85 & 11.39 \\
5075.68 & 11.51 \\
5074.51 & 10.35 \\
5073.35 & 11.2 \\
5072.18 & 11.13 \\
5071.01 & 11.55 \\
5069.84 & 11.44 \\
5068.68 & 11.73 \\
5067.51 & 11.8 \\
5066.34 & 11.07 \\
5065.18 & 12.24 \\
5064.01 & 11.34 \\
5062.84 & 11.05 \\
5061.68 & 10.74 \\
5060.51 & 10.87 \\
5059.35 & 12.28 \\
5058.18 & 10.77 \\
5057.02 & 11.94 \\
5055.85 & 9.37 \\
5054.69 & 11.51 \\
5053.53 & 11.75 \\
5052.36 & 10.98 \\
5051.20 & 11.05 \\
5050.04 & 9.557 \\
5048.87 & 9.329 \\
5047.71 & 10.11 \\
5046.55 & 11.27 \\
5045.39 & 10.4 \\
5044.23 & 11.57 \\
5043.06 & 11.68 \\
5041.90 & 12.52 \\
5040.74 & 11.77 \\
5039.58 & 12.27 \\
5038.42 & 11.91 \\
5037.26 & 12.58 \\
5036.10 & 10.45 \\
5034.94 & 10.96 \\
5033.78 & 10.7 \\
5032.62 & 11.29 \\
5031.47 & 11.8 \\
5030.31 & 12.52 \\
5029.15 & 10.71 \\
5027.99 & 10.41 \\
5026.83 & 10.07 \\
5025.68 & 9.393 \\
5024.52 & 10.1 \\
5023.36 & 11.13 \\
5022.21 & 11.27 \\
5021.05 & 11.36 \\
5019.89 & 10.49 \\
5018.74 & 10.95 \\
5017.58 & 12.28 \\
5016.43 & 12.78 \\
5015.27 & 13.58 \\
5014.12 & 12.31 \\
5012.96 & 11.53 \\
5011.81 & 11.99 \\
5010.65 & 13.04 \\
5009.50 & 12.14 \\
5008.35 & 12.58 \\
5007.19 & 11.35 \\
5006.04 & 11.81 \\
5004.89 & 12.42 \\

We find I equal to 1.18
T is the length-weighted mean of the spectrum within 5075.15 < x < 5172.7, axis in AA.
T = 11.7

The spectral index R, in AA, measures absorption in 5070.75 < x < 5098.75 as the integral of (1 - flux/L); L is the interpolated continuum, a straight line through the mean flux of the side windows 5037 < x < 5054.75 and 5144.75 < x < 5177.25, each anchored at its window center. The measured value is 1.24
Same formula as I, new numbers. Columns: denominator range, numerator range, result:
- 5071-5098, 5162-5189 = 1.15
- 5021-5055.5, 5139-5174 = 1.13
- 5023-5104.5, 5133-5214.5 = 1.14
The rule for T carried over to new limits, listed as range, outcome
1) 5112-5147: 12.1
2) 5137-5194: 12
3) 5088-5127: 11.5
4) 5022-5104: 11.1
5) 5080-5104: 11.1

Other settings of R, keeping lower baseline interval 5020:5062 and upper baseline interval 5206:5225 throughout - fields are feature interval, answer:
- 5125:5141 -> -1.2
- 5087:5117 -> -0.1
